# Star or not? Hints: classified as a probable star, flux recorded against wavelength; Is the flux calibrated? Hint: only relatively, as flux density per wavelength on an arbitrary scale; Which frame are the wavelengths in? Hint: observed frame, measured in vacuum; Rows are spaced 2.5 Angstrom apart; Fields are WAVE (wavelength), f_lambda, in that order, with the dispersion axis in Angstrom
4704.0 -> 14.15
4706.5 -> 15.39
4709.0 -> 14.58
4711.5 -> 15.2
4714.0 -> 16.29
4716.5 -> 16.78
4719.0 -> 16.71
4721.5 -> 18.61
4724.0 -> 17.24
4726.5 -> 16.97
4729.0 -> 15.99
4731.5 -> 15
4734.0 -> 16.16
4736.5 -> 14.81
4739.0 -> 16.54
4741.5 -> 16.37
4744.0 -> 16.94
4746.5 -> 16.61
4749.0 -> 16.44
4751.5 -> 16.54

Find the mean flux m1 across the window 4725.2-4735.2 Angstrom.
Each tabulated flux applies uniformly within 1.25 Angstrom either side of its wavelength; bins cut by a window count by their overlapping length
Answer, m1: 16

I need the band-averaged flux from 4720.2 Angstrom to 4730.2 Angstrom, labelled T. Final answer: 17.2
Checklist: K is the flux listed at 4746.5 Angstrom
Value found 16.61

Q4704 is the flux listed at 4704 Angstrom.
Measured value 14.15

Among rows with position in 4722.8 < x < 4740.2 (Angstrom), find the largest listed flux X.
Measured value 17.24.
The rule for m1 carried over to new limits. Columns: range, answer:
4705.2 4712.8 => 15.1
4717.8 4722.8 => 17.7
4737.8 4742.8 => 16.5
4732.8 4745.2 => 16.2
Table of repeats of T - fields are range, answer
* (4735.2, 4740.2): 15.7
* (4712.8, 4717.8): 16.5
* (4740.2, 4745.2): 16.7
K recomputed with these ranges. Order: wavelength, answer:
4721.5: 18.61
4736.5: 14.81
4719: 16.71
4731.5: 15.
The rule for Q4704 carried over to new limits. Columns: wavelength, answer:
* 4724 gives 17.24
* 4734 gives 16.16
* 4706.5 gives 15.39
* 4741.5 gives 16.37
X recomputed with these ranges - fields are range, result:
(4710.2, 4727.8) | 18.61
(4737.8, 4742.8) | 16.54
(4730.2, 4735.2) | 16.16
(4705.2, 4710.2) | 15.39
